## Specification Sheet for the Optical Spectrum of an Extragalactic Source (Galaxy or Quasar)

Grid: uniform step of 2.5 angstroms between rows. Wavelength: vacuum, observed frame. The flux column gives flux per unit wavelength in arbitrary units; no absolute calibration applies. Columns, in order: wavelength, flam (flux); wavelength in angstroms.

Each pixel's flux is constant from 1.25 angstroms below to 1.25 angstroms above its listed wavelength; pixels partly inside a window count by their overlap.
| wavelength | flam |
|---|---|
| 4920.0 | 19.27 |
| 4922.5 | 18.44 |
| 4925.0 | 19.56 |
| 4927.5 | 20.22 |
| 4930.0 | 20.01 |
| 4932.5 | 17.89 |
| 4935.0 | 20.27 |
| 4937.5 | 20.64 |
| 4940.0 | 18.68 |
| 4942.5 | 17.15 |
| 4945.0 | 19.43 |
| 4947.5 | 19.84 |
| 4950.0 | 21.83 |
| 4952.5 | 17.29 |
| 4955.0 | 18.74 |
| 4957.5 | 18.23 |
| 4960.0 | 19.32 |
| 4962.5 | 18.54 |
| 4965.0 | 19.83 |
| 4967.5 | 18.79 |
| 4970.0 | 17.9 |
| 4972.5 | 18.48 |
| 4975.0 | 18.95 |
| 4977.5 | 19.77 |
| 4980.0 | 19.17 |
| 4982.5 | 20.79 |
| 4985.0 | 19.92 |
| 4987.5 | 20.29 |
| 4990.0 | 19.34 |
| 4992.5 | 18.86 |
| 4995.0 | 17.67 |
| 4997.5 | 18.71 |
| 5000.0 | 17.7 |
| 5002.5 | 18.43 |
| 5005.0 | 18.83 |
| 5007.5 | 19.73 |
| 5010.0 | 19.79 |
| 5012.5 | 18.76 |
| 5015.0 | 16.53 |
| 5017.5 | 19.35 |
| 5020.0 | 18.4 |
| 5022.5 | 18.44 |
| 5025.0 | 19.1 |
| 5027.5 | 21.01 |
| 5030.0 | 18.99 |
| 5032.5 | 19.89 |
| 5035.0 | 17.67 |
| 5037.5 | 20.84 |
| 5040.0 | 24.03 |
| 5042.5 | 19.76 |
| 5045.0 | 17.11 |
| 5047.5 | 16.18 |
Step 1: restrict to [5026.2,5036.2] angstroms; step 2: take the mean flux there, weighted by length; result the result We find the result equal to 19.4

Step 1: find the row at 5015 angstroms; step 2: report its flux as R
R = 16.53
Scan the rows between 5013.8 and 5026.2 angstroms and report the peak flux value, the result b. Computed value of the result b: 19.35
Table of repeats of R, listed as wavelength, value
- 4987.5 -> 20.29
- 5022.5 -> 18.44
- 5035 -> 17.67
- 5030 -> 18.99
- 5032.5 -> 19.89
